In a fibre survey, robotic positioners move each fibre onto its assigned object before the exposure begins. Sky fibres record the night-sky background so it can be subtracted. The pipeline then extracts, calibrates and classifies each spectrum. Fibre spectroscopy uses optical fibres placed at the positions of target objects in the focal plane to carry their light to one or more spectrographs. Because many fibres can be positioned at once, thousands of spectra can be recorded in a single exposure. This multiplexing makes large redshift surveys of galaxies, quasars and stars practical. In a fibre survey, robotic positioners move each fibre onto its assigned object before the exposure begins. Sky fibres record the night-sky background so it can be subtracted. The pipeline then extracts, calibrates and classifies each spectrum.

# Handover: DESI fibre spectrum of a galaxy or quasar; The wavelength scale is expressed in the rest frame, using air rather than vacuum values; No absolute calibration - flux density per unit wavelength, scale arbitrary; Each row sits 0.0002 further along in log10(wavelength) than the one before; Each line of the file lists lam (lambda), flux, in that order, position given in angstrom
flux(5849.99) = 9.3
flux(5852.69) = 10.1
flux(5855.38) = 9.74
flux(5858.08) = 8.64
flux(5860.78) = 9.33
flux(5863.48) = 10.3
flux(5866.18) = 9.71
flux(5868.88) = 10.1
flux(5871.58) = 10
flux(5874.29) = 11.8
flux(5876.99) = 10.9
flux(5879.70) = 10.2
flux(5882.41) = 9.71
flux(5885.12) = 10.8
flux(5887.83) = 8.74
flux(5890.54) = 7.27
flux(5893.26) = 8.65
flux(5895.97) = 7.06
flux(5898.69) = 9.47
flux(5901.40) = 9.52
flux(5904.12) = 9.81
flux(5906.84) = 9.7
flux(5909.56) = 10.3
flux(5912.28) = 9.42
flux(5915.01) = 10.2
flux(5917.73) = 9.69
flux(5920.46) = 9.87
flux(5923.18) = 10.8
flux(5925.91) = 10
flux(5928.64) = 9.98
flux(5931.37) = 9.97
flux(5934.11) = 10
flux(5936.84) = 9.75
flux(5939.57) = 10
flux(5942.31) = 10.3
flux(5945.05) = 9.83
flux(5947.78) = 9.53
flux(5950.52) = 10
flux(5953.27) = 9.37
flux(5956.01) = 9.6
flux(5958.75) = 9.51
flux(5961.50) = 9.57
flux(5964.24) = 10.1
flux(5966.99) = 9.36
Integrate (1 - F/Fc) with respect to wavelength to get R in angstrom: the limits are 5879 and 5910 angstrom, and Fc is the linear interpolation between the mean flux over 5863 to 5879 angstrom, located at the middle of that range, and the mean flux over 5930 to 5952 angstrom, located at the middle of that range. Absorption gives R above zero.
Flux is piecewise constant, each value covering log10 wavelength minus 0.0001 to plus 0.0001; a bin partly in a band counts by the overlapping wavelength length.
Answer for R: 3.2 angstrom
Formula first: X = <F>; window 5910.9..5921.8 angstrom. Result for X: 9.79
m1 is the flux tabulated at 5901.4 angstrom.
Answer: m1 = 9.52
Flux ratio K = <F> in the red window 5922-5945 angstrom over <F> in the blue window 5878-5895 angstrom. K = 1.09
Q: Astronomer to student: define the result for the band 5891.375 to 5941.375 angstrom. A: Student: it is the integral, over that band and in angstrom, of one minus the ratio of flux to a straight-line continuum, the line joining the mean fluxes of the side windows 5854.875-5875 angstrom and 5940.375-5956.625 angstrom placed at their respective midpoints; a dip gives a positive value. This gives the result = 0.9 angstrom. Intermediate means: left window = 9.9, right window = 9.78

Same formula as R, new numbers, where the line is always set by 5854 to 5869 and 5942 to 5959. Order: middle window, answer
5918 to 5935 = -0.7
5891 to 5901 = 1.3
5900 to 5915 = -0.2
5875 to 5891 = -0.3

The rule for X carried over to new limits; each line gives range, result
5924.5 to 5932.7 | 9.99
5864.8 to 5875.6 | 10.4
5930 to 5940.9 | 9.93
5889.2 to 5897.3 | 7.66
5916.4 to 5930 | 10.1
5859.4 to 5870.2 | 9.86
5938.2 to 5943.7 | 10.1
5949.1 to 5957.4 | 9.65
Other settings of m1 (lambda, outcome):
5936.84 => 9.75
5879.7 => 10.2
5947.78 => 9.53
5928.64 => 9.98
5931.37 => 9.97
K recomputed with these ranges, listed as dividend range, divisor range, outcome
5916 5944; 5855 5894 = 1.03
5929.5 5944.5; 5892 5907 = 1.11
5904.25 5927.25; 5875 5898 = 1.08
